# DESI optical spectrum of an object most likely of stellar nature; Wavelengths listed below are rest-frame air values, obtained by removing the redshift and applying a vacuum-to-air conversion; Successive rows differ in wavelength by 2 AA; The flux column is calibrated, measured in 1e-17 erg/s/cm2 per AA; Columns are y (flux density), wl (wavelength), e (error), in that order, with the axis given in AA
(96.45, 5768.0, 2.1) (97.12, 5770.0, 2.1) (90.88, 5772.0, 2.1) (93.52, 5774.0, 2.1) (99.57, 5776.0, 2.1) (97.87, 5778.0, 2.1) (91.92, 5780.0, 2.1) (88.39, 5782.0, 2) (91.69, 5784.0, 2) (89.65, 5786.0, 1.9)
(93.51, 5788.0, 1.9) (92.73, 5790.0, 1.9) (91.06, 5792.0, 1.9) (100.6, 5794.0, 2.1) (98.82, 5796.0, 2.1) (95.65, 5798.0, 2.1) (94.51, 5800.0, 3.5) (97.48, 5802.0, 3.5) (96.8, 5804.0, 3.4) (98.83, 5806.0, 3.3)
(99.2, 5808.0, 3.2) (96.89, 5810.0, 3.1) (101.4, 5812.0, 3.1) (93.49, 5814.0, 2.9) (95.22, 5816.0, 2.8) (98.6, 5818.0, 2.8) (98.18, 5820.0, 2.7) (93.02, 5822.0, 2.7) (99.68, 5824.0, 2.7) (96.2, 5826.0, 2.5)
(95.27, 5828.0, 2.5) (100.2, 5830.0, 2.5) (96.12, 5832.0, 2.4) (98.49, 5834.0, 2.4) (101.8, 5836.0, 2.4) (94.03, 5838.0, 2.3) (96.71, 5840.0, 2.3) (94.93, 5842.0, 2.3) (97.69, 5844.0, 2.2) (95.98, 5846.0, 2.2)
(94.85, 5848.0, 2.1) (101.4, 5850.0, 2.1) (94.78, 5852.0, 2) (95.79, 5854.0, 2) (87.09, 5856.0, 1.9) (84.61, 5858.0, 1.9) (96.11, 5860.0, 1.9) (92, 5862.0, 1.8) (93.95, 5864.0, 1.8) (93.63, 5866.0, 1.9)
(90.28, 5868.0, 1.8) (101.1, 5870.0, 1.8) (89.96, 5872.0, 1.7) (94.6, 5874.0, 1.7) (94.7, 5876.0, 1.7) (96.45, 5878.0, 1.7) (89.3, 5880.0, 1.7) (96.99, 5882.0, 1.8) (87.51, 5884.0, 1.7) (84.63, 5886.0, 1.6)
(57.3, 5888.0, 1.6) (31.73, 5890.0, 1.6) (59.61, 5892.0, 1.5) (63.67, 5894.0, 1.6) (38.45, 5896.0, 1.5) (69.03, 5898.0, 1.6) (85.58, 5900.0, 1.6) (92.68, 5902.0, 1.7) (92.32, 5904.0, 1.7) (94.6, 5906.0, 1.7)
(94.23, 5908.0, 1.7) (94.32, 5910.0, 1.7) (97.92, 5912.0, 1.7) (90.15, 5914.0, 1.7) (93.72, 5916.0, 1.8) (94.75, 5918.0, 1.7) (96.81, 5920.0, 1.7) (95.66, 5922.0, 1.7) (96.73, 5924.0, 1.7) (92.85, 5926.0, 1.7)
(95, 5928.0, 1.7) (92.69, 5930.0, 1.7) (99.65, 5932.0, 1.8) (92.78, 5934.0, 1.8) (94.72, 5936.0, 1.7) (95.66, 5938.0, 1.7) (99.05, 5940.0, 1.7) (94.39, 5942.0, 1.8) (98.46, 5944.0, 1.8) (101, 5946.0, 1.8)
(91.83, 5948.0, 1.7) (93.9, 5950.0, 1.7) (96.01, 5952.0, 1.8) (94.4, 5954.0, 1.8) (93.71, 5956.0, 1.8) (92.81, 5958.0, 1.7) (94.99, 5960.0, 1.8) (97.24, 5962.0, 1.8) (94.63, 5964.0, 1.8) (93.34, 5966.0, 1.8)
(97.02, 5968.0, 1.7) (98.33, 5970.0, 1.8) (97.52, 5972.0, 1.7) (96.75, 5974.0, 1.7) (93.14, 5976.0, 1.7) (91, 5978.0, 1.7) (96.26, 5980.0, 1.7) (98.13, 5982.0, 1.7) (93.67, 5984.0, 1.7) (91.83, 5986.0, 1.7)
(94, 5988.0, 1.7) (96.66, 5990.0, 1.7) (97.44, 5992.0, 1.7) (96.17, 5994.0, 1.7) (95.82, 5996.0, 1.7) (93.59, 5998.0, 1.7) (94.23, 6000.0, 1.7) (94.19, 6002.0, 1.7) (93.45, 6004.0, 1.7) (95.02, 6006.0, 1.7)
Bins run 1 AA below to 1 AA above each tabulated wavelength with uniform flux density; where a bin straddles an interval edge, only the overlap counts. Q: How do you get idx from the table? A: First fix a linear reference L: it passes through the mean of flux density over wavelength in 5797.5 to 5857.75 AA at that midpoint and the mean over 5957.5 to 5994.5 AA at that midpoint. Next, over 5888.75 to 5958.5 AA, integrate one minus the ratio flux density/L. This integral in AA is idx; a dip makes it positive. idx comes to 5.31 AA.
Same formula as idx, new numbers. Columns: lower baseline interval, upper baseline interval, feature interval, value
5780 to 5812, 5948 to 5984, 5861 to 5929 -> 6.4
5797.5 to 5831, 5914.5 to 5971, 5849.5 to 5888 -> 1.8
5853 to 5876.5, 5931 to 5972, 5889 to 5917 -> 4.7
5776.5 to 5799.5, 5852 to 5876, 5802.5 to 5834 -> -1.3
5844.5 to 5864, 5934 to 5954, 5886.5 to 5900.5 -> 5.4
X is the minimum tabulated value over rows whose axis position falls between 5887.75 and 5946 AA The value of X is 31.73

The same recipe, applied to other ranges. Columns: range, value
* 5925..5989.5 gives 91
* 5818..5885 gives 84.61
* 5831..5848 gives 94.03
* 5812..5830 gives 93.02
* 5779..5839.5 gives 88.39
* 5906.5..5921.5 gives 90.15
